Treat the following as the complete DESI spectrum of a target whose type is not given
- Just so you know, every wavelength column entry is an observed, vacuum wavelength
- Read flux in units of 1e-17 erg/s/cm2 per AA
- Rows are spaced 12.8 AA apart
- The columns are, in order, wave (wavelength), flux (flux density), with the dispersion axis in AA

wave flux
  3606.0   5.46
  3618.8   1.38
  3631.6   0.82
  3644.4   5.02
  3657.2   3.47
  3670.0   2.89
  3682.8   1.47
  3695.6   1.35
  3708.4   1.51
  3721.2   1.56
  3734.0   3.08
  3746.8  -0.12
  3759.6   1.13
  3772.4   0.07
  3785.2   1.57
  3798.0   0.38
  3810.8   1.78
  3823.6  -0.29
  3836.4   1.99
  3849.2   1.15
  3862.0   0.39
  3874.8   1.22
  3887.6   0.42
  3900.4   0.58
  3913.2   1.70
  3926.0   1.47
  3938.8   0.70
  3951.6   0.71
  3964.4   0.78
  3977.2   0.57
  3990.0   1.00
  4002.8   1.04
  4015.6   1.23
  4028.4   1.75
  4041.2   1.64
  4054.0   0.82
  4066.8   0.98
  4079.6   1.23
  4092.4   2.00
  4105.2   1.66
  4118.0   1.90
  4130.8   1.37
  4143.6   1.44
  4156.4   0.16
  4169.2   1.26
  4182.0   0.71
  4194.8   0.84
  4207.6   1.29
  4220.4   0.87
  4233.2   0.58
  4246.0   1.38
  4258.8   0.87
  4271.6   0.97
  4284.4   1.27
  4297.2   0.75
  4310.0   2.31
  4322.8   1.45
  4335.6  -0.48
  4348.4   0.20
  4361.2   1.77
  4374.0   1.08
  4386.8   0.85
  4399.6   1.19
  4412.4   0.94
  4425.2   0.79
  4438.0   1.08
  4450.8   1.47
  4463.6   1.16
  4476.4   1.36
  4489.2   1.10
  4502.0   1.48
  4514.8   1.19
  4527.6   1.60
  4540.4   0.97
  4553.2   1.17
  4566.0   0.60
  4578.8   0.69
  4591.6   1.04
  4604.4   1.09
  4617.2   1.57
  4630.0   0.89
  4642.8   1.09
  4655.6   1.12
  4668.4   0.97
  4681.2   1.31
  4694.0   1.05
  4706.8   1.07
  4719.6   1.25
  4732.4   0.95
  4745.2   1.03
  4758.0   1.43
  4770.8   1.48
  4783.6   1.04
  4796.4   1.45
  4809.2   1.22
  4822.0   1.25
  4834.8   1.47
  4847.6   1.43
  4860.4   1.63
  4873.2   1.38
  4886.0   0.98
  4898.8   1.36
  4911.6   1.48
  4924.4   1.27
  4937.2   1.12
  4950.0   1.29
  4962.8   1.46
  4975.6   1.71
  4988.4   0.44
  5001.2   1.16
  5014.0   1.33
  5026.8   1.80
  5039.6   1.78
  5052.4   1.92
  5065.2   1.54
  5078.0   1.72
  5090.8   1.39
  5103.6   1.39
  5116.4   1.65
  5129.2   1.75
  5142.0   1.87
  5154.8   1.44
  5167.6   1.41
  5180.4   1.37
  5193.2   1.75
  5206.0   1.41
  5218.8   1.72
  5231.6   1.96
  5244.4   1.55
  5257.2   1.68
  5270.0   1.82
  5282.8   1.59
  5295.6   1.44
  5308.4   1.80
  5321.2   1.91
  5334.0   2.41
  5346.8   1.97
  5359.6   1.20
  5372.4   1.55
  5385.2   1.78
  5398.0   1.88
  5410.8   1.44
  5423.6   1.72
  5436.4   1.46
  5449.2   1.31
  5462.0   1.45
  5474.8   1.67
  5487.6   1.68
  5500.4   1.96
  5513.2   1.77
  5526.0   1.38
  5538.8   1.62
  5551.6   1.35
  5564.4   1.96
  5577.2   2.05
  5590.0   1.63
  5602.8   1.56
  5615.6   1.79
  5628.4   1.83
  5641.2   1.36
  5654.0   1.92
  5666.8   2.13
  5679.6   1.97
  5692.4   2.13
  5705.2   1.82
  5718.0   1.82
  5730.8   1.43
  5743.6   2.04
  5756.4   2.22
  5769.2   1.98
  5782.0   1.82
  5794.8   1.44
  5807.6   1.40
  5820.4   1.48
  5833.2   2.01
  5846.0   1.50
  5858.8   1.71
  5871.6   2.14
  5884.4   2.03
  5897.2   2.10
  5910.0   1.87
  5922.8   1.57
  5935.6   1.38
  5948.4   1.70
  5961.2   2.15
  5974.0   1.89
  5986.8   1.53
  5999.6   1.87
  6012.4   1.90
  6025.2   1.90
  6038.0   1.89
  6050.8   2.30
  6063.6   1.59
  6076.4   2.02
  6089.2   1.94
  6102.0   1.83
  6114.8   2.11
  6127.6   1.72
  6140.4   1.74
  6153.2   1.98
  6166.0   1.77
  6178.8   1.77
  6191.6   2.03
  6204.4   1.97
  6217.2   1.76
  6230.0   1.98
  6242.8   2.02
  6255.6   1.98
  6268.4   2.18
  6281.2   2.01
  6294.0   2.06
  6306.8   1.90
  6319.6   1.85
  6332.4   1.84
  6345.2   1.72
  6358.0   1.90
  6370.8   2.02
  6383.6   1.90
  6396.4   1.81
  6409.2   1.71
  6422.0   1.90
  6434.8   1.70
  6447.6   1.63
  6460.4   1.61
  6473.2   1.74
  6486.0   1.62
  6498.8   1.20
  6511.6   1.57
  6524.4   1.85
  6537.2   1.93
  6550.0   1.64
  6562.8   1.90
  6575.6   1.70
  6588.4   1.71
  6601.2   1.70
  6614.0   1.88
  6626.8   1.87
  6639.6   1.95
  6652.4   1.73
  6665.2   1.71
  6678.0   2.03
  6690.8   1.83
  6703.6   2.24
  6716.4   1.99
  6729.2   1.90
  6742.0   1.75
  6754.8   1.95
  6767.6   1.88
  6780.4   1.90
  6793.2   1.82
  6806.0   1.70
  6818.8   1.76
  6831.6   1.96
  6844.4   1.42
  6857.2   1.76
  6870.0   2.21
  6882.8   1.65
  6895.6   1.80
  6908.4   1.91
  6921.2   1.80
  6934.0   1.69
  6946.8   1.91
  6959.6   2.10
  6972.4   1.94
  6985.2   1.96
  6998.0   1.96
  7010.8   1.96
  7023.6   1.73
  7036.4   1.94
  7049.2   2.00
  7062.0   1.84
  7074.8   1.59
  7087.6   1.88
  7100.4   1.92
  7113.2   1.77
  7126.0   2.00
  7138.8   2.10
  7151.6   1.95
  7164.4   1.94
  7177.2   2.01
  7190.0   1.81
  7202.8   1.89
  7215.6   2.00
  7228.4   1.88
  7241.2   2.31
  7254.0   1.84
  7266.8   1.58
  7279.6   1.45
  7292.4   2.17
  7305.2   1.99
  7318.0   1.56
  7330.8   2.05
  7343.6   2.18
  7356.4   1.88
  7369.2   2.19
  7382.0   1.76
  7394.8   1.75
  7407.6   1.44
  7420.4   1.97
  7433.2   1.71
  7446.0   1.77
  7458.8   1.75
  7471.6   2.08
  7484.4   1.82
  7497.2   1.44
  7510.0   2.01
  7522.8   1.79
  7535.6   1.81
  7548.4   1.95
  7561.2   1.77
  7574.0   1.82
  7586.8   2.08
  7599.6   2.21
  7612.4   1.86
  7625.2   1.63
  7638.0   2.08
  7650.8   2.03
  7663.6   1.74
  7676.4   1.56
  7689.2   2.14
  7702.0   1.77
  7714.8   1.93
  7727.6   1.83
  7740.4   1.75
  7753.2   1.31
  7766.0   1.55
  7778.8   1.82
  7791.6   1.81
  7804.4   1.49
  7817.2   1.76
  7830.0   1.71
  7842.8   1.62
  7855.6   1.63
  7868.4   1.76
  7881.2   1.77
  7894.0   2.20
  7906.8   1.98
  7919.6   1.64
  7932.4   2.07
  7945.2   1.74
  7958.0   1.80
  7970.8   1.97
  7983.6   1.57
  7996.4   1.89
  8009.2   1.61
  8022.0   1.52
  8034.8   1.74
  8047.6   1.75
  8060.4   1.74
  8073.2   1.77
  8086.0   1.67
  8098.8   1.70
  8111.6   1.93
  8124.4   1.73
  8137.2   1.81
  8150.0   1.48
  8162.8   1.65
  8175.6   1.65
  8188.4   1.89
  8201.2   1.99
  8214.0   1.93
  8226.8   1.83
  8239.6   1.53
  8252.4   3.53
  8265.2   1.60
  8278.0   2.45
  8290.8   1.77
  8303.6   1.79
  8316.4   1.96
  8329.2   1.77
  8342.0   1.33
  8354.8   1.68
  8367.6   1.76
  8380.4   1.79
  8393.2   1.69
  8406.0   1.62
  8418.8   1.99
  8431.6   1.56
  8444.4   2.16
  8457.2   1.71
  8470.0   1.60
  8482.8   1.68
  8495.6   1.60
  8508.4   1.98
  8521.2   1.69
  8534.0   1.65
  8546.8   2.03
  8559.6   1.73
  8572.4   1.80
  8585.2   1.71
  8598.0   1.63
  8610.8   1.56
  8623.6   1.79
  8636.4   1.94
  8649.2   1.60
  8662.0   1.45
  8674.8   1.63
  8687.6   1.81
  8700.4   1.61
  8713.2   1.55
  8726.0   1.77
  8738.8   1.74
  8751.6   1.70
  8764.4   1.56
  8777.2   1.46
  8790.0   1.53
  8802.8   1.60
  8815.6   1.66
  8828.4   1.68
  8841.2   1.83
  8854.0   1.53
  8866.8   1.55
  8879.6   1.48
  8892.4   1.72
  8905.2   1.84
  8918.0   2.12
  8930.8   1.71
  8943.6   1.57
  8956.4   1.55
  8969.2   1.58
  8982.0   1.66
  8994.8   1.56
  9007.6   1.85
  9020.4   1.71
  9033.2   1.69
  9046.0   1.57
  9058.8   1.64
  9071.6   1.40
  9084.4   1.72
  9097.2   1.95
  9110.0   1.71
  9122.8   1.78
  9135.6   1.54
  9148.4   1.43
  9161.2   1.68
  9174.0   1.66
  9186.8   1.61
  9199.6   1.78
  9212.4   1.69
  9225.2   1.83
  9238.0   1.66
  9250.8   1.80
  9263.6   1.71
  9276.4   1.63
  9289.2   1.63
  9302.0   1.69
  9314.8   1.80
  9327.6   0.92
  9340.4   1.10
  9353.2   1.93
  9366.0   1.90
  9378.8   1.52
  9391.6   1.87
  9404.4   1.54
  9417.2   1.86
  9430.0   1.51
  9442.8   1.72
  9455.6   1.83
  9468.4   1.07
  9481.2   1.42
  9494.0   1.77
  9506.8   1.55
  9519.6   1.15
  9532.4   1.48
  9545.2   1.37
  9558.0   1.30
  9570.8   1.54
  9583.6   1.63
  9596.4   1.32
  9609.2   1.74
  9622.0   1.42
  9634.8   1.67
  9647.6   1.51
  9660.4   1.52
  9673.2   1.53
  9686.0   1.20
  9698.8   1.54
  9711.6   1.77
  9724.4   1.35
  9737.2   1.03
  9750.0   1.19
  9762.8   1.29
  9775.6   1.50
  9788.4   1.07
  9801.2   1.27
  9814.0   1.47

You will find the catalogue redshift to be 0.26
